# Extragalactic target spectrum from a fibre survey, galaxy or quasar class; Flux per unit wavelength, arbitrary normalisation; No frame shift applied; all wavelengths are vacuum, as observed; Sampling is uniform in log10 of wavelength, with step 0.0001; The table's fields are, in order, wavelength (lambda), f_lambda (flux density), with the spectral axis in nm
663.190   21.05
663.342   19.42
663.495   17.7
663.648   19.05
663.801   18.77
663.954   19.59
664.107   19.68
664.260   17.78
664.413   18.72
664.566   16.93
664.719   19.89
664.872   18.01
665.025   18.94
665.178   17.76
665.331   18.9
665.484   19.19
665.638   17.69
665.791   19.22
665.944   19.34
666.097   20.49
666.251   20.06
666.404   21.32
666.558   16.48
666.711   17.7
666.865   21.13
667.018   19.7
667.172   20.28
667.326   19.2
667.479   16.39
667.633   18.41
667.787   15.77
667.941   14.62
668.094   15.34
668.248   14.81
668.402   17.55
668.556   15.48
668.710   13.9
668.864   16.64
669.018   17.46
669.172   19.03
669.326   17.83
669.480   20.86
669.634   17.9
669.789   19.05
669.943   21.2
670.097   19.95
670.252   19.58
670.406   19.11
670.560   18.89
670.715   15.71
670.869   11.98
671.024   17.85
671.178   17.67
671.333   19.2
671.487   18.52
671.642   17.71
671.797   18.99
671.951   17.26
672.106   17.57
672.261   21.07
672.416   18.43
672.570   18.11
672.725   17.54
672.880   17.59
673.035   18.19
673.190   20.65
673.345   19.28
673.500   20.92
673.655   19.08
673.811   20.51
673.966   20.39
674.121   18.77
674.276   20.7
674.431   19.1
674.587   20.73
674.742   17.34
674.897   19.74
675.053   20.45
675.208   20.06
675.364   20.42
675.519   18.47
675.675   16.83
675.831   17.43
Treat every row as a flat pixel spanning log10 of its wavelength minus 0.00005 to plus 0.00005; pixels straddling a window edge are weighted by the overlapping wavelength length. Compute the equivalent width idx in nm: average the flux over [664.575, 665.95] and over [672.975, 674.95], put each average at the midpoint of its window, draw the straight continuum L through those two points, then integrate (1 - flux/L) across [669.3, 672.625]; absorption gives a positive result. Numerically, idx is 0.16 nm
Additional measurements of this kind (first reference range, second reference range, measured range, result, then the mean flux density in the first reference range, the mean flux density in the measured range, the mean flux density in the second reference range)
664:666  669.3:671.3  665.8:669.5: 0.12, 18.6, 17.9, 18.3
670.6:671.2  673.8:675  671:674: -0.22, 15.8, 18.8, 19.6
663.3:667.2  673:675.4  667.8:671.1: 0.34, 19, 17.3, 19.8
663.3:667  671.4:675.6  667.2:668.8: 0.23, 18.9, 16.3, 19.2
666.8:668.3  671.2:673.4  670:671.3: 0.04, 17.6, 17.7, 18.6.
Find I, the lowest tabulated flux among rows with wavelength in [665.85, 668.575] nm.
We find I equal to 14.62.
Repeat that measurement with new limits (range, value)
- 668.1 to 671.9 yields 11.98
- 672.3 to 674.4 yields 17.54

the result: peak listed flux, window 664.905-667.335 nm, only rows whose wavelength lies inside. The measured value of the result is 21.32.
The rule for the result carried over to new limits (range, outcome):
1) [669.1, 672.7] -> 21.2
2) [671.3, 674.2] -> 21.07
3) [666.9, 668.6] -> 20.28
